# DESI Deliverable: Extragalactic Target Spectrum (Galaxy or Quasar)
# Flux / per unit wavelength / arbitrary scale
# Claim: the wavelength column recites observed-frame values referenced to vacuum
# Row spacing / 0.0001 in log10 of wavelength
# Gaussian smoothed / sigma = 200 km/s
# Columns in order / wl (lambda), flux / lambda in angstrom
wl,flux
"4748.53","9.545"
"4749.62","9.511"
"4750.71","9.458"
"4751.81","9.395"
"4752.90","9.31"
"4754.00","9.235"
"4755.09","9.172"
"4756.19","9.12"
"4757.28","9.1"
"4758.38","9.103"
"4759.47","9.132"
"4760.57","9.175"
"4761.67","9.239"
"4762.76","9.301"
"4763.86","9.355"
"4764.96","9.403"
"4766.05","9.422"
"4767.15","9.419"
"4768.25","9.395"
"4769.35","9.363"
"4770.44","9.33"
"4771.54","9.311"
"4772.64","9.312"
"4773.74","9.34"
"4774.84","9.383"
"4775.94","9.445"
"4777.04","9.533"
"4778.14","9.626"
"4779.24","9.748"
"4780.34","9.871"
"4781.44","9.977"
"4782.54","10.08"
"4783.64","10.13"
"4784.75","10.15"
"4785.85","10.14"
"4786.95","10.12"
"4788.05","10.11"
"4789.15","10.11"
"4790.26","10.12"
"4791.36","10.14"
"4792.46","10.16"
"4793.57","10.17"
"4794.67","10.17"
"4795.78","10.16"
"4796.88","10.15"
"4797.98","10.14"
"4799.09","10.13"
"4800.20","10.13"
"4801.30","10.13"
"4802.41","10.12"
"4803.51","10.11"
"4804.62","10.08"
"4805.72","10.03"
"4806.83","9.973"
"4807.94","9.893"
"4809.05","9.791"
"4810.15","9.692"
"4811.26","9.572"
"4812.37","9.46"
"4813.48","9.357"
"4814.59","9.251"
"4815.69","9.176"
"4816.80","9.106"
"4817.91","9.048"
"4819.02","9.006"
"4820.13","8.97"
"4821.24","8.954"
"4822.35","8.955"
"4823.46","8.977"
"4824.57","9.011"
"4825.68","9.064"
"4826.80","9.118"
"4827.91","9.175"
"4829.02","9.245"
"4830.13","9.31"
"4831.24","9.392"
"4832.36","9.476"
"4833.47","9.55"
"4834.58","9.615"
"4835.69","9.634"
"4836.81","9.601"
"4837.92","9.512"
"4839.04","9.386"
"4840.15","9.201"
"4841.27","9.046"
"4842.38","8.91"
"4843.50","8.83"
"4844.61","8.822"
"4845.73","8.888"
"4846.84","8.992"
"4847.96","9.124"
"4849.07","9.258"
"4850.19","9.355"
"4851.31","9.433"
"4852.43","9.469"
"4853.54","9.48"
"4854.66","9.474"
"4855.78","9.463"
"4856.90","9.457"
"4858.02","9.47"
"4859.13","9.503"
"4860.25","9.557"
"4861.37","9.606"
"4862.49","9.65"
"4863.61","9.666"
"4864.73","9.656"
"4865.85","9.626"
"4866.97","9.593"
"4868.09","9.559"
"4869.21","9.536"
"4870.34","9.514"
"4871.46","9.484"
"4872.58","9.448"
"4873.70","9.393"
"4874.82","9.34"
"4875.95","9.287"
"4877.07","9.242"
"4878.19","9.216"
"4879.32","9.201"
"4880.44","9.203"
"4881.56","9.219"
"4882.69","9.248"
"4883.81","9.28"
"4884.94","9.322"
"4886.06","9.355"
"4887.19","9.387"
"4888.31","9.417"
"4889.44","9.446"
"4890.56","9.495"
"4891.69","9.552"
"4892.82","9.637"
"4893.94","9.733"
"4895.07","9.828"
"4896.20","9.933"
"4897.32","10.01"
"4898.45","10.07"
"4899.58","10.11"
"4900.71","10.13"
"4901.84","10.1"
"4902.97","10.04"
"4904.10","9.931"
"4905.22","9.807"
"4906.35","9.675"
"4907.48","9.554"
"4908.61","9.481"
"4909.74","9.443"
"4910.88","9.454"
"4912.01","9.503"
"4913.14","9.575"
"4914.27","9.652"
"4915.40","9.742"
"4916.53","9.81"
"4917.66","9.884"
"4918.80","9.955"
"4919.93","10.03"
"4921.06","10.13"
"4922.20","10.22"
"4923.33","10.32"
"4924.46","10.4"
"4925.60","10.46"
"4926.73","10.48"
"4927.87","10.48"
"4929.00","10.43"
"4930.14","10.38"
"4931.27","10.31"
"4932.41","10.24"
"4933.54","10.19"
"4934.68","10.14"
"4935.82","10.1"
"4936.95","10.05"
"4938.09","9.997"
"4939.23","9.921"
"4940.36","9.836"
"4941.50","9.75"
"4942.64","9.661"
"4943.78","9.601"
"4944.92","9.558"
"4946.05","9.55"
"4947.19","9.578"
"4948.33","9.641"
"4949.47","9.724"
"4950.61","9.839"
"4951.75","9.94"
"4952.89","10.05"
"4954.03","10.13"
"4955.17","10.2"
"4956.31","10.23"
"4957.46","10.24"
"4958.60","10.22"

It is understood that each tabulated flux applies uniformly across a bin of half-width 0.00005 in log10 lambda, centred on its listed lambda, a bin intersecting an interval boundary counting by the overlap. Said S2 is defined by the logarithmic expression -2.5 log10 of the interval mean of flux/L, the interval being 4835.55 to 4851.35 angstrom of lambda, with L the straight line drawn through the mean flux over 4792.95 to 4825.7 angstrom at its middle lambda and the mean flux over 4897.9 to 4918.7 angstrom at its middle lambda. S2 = 0.06 mag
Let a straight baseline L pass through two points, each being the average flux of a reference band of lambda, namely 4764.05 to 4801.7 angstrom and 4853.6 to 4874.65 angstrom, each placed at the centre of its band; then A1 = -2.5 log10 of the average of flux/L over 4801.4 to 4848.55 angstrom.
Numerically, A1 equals 0.037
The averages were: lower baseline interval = 9.83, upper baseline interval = 9.53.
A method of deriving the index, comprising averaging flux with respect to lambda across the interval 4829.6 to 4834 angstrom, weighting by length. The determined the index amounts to 9.43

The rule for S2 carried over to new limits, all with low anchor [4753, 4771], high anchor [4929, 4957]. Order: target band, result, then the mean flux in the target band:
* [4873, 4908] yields 0.02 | 9.59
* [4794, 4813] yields -0.06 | 9.98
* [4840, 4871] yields 0.03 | 9.36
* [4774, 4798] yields -0.07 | 9.97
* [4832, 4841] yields 0.01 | 9.48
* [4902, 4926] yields 0.00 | 9.86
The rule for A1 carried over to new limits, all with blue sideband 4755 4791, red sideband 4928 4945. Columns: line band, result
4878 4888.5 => 0.068 mag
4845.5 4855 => 0.057 mag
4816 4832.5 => 0.070 mag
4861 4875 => 0.033 mag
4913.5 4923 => 0.006 mag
